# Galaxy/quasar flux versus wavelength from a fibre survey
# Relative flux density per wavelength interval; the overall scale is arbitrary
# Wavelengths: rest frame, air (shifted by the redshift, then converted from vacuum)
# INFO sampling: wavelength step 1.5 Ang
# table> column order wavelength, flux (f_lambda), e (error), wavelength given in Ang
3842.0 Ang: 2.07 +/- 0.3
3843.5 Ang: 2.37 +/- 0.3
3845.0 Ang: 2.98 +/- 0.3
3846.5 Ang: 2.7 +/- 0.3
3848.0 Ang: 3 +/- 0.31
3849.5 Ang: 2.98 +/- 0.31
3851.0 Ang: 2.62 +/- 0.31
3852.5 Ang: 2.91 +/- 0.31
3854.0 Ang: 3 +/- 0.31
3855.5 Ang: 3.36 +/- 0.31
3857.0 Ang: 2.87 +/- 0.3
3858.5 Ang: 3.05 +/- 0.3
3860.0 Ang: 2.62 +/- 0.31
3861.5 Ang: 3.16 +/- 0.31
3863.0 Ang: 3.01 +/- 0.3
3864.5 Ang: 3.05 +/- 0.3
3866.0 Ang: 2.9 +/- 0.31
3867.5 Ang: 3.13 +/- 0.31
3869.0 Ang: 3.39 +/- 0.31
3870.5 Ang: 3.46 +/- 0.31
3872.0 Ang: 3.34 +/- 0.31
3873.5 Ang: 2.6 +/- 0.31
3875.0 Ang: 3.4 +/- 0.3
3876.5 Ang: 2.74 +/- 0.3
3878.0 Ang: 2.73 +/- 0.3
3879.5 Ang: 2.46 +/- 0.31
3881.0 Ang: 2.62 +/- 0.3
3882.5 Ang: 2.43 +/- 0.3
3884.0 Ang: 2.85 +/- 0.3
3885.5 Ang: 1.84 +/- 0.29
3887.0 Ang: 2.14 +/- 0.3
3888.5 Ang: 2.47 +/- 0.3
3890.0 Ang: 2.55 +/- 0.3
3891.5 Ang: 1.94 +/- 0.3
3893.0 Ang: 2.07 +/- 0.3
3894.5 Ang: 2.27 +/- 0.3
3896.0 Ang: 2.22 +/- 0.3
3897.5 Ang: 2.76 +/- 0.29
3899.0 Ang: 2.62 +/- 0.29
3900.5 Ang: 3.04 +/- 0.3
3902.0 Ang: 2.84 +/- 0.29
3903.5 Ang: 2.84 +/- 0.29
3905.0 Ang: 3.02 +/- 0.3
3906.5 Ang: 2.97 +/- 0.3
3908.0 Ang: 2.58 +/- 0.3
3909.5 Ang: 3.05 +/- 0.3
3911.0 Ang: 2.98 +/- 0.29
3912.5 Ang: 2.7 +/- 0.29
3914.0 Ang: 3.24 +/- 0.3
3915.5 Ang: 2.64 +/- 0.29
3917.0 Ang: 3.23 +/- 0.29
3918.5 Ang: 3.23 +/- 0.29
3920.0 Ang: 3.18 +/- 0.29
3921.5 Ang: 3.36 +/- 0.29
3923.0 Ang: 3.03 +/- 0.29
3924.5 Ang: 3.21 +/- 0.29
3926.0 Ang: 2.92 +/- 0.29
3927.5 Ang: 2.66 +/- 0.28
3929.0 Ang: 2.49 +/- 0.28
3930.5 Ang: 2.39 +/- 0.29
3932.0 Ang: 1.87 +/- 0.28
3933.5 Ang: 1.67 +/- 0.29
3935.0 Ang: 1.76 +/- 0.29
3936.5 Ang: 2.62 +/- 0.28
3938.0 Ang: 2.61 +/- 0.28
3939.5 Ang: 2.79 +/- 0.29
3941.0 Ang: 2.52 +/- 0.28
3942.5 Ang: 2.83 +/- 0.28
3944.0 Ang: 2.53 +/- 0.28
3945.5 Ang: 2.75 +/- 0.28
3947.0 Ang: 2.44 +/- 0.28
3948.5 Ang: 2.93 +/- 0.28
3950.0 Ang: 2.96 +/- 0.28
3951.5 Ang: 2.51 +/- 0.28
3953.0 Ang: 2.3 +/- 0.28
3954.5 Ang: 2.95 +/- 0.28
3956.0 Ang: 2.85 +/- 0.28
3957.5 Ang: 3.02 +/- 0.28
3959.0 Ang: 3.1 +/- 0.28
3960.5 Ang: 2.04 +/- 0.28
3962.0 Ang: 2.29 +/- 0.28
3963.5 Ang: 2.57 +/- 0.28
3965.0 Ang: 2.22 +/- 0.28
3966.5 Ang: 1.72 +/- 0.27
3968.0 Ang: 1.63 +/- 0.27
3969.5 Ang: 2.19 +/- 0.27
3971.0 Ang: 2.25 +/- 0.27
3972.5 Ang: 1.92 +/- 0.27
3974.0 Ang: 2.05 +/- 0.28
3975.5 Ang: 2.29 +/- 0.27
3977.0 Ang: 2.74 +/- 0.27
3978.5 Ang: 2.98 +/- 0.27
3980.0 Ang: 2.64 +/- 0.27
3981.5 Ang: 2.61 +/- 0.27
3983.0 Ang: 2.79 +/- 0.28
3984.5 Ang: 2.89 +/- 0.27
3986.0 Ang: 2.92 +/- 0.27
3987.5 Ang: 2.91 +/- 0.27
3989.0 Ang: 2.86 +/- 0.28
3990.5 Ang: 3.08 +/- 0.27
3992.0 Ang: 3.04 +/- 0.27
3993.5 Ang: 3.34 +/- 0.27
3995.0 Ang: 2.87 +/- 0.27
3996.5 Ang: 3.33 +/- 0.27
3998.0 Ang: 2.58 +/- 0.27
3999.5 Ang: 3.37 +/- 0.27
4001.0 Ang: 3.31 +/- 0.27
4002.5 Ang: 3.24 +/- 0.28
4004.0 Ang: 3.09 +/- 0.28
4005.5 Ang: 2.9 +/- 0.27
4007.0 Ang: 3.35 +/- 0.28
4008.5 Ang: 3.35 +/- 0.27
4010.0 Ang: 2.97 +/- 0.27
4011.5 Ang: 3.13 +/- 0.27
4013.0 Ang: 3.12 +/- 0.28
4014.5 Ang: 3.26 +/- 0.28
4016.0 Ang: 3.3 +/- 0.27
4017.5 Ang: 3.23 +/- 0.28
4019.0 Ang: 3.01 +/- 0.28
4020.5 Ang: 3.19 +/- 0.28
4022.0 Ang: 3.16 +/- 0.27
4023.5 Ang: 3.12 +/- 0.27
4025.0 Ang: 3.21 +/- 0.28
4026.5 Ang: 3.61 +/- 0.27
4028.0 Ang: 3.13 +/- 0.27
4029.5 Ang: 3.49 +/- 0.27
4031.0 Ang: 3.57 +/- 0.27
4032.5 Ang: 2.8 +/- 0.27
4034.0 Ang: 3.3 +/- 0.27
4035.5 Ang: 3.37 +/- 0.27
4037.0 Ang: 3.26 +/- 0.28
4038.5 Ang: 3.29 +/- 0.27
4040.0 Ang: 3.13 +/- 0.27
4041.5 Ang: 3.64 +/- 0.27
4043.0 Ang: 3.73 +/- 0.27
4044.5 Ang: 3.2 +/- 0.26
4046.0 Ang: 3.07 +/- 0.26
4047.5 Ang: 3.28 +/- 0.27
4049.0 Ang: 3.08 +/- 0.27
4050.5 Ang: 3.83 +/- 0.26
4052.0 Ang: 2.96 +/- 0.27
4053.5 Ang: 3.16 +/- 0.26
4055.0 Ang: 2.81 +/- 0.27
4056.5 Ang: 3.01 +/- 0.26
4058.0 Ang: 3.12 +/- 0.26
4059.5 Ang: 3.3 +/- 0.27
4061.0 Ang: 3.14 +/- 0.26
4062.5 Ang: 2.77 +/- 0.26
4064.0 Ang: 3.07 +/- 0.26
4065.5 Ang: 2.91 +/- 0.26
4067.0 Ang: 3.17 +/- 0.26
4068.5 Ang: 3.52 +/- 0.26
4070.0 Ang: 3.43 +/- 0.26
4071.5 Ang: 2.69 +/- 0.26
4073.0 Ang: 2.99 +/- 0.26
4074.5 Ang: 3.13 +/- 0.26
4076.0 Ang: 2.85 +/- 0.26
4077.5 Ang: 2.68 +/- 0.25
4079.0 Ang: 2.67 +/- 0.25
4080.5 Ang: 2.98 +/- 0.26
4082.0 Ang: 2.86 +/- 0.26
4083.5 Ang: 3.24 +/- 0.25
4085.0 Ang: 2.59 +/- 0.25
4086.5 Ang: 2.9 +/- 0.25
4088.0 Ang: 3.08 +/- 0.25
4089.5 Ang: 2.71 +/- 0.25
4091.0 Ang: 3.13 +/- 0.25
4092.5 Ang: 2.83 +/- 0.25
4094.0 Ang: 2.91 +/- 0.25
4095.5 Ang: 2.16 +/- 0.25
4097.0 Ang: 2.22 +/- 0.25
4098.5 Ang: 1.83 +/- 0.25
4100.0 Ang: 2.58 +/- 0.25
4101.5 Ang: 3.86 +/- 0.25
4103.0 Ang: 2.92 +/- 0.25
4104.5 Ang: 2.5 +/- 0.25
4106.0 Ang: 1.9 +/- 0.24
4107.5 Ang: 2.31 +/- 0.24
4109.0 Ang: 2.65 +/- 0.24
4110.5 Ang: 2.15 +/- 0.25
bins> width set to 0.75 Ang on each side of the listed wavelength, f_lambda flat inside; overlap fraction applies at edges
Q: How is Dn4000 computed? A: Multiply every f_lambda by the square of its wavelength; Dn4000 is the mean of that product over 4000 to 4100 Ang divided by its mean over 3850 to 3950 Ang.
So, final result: 1.21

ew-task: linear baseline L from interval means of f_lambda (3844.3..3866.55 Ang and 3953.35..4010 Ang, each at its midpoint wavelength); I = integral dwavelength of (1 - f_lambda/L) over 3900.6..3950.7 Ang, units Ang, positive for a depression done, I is 1.3 Ang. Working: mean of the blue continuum 2.95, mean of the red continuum 2.74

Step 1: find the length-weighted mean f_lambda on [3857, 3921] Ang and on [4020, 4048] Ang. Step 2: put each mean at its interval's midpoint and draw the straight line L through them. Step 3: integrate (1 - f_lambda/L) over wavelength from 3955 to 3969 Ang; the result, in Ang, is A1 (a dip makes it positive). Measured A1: 3.0 Ang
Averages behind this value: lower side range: 2.8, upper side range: 3.29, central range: 2.39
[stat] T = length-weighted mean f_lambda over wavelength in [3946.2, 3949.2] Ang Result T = 2.68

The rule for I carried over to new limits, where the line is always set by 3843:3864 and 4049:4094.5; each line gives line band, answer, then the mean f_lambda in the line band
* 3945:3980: 5.86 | 2.47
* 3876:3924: 3.66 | 2.71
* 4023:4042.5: -2.03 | 3.31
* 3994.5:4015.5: -1.09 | 3.14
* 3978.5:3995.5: 0.38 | 2.91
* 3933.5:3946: 1.94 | 2.49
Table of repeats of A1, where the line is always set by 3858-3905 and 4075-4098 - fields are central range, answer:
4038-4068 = -4.5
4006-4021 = -2.3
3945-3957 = 0.1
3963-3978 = 3.2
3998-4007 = -1.3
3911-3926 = -1.8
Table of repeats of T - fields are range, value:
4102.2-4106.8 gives 2.45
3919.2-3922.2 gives 3.27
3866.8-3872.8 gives 3.33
